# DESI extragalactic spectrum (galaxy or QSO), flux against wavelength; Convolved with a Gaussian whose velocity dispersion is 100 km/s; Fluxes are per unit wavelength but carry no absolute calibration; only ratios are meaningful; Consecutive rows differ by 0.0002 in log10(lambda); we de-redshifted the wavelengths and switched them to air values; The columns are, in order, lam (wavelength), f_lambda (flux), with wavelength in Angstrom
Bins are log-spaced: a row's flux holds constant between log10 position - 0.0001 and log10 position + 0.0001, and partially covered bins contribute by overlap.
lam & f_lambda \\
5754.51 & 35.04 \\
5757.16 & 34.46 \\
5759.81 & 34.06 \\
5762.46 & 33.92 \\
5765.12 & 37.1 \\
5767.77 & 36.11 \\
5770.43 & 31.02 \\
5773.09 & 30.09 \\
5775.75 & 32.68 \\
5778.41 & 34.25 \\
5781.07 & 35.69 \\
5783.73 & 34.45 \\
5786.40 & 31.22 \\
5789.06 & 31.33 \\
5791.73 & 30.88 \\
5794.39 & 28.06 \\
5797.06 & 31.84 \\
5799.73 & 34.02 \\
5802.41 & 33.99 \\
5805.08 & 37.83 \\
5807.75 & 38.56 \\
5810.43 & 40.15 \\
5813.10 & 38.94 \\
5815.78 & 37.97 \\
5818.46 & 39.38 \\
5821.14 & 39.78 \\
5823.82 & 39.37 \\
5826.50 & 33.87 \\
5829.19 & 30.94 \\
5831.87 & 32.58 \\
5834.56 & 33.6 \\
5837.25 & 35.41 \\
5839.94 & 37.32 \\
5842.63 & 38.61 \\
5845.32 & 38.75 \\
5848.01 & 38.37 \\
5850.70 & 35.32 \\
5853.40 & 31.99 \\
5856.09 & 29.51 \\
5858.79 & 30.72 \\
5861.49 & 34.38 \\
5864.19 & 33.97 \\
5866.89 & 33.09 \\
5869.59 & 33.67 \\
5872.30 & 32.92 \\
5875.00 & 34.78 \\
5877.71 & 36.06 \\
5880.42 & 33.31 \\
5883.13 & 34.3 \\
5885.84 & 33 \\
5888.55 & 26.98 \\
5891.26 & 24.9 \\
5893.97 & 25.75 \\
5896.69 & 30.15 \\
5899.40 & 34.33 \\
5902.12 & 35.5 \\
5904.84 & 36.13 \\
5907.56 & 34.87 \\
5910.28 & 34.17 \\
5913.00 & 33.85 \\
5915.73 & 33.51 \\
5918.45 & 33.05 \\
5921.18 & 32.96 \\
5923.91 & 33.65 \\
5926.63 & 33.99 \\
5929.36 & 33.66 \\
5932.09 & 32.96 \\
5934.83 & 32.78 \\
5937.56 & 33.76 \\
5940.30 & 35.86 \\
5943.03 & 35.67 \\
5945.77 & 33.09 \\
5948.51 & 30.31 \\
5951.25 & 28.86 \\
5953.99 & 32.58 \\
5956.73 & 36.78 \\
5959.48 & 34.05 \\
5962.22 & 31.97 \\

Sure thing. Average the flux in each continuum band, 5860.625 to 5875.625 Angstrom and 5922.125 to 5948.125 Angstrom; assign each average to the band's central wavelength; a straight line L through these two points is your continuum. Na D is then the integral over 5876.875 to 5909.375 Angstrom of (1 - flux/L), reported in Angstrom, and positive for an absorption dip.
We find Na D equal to 1.62 Angstrom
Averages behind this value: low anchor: 33.7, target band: 32.1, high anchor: 33.8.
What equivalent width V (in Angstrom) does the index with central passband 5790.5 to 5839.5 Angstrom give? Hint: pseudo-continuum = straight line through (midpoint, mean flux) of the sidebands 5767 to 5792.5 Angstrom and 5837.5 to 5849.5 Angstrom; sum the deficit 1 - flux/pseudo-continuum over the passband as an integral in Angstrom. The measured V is 0.25 Angstrom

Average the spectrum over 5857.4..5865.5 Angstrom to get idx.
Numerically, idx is 33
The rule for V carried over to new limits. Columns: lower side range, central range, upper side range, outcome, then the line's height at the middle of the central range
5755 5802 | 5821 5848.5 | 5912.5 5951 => -2.4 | 33.2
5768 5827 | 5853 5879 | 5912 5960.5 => 0.7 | 34.1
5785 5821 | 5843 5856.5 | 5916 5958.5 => -0.4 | 34.5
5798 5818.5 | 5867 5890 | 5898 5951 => 1.4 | 35.2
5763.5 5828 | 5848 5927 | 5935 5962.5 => 2.6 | 34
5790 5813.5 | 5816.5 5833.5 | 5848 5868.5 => -1.0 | 34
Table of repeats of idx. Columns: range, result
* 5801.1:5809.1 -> 36.8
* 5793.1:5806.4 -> 33.1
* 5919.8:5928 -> 33.5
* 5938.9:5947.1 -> 34.9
